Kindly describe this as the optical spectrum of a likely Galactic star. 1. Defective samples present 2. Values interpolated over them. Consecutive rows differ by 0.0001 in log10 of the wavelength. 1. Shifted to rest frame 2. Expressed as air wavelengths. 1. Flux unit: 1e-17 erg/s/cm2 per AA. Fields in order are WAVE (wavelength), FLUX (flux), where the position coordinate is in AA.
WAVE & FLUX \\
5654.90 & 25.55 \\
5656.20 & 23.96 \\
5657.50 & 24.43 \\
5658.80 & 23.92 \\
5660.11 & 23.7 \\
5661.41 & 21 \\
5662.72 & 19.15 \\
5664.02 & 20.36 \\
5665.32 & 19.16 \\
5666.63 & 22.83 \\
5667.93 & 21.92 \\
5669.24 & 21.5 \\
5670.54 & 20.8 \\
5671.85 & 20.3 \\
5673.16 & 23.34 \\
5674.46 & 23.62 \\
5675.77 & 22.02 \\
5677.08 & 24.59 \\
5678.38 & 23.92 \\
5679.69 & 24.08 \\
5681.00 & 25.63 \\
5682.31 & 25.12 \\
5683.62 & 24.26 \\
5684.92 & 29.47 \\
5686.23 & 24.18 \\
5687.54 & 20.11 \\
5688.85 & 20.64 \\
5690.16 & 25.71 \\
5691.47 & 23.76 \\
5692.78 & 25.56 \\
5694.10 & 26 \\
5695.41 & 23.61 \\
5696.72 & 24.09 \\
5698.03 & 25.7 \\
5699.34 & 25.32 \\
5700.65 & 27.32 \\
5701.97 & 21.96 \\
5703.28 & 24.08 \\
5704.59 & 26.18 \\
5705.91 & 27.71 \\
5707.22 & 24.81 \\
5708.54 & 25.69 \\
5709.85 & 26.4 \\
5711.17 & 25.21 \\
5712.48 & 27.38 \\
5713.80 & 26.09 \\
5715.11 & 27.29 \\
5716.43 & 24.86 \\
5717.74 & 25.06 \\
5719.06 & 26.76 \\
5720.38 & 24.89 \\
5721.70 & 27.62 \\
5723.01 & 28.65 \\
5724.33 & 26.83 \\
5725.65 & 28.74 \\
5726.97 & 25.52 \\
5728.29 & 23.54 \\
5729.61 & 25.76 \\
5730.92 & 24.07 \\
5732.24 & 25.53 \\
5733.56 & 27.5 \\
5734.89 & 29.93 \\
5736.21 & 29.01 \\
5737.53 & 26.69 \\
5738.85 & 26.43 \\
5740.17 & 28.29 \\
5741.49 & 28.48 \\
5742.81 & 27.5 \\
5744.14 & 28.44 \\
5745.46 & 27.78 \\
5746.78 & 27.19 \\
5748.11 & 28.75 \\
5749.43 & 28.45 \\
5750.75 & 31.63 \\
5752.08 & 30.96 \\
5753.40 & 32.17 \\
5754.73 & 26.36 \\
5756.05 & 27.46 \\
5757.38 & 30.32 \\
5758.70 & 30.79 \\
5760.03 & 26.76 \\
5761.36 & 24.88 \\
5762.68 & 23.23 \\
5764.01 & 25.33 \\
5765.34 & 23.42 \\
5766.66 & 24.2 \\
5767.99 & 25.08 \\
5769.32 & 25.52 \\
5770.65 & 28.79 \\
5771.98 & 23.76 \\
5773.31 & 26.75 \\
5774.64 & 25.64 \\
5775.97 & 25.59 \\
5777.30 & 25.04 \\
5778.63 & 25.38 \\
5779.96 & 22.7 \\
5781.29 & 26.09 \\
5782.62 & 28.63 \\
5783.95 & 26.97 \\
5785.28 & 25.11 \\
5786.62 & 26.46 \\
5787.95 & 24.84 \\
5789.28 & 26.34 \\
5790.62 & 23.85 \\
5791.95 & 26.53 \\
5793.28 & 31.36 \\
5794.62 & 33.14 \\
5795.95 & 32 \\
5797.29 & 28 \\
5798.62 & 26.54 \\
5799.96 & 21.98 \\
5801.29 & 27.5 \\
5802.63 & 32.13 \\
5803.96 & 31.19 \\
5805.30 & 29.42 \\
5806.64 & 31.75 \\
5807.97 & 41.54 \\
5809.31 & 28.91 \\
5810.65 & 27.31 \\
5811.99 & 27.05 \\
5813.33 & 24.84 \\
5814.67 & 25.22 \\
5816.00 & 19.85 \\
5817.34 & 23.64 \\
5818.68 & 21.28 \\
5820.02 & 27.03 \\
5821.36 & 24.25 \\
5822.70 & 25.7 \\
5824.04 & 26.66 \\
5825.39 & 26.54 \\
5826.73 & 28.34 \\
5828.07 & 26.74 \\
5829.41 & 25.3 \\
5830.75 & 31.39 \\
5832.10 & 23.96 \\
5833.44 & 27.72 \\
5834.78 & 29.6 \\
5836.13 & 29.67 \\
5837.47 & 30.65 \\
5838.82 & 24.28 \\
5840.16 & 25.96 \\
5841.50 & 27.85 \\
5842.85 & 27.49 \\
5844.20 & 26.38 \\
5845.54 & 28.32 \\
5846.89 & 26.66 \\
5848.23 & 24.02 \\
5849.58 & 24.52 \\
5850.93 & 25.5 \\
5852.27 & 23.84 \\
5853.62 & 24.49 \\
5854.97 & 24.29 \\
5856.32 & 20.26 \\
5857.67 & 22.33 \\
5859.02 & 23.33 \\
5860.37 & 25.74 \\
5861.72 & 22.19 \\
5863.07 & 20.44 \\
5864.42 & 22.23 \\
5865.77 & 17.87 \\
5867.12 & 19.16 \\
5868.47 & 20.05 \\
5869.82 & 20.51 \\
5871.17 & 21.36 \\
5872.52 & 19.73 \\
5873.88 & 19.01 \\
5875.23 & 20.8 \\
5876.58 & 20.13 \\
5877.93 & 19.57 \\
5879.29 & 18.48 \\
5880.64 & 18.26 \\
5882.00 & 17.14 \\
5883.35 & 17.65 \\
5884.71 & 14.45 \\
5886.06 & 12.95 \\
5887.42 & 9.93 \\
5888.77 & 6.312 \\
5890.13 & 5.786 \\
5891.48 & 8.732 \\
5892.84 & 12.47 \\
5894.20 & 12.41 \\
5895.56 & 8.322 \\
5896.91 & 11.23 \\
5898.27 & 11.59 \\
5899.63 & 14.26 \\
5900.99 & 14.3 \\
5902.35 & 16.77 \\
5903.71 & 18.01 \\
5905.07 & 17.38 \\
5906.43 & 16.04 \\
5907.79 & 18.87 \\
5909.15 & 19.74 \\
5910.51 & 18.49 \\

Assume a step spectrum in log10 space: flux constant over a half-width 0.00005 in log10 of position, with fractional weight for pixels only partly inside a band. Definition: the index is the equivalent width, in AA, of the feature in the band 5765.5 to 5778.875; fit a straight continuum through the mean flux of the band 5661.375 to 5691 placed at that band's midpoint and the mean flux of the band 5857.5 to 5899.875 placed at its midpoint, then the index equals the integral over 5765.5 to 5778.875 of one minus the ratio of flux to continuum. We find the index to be -3.77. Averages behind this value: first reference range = 22.8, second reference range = 16.6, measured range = 25.5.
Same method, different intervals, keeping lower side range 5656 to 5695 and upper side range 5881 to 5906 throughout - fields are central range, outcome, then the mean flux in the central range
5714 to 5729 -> -3.8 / 26.3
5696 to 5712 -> -2.6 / 25.4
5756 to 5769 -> -4.8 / 26.1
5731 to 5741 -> -3.5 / 27.4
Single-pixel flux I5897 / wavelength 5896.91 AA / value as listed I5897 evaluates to 11.23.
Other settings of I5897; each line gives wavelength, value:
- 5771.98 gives 23.76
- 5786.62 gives 26.46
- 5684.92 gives 29.47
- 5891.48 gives 8.732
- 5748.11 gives 28.75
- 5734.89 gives 29.93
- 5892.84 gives 12.47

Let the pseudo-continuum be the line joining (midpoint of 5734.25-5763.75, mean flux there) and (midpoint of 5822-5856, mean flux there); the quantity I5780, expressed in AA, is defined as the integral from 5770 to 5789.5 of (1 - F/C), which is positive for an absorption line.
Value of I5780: 1.3 AA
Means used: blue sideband 28.2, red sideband 26.6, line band 25.9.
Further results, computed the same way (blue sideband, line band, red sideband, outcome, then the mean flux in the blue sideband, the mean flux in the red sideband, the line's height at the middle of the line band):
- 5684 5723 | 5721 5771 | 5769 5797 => -2.3 AA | 25.3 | 26.7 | 26.1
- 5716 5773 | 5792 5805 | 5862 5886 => -3.0 AA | 27.1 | 19.1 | 23.7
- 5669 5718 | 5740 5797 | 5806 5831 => -2.5 AA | 24.6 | 26.9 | 26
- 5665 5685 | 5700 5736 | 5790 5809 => -1.0 AA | 23.2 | 29.8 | 25.5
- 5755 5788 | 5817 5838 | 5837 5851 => -0.3 AA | 26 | 26.5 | 26.4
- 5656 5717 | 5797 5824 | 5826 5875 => -3.2 AA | 24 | 24.4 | 24.3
